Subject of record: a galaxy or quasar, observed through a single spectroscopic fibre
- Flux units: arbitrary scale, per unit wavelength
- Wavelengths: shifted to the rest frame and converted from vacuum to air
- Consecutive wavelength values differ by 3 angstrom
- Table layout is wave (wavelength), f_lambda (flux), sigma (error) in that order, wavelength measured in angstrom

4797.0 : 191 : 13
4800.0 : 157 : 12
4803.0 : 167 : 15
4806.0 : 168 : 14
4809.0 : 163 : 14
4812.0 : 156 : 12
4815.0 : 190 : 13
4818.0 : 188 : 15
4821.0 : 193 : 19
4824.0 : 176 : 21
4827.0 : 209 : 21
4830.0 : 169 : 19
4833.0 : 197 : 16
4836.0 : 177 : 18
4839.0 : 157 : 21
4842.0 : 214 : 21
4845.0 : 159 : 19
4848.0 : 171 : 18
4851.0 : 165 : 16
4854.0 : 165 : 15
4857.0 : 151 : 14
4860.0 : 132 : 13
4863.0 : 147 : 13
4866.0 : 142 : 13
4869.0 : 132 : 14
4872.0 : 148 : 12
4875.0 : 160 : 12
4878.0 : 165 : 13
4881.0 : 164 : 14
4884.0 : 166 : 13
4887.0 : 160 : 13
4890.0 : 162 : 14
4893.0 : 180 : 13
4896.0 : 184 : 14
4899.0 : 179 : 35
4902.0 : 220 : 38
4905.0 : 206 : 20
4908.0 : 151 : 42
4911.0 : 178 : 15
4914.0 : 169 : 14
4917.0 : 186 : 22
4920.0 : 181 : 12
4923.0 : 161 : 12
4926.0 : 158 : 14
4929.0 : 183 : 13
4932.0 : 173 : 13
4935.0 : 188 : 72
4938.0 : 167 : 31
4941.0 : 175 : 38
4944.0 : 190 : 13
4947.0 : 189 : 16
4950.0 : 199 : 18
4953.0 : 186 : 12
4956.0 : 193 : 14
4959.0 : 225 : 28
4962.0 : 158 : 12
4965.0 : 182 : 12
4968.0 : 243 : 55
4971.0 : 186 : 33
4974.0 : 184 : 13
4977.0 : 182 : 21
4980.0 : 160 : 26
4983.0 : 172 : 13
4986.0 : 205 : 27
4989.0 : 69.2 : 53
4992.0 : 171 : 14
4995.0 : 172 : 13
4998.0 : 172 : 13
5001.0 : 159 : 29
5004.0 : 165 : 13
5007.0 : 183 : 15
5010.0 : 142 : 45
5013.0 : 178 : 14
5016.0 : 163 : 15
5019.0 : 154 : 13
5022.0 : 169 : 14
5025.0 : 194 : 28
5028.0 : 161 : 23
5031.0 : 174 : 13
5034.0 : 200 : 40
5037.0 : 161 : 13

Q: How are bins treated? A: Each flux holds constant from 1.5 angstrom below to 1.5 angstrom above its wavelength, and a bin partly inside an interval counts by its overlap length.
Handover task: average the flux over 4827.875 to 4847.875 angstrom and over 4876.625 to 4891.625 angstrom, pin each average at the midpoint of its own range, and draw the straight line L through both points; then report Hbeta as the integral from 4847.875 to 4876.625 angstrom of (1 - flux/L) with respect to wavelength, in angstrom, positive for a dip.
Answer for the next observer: 3.5 angstrom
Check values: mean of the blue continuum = 179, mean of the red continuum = 164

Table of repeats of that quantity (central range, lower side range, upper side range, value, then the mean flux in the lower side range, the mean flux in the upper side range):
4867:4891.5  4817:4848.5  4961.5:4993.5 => 3.2 angstrom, 183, 174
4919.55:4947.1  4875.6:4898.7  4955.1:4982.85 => 0.7 angstrom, 169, 189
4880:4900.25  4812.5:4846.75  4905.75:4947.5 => 0.9 angstrom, 184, 175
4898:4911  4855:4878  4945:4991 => -2.3 angstrom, 146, 182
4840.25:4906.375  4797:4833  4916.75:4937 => 3.5 angstrom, 178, 175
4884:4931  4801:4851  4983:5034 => -1.2 angstrom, 178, 166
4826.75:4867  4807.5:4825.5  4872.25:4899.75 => 1.4 angstrom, 178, 168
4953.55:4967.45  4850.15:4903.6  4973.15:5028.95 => -2.4 angstrom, 162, 166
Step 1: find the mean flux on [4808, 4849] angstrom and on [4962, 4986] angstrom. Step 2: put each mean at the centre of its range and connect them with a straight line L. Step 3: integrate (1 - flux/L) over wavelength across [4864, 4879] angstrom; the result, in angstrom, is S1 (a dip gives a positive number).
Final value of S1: 2.7 angstrom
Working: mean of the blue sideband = 180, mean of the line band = 149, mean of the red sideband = 186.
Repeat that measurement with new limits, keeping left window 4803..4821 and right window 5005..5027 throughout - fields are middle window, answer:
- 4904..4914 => -0.2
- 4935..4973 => -4.6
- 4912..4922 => -0.4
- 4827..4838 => -0.6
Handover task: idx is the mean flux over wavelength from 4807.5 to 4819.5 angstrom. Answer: 174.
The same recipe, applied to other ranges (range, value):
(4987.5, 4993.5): 120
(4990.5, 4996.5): 172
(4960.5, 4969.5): 194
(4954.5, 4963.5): 192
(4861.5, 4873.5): 142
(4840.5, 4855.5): 175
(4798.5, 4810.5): 164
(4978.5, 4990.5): 152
